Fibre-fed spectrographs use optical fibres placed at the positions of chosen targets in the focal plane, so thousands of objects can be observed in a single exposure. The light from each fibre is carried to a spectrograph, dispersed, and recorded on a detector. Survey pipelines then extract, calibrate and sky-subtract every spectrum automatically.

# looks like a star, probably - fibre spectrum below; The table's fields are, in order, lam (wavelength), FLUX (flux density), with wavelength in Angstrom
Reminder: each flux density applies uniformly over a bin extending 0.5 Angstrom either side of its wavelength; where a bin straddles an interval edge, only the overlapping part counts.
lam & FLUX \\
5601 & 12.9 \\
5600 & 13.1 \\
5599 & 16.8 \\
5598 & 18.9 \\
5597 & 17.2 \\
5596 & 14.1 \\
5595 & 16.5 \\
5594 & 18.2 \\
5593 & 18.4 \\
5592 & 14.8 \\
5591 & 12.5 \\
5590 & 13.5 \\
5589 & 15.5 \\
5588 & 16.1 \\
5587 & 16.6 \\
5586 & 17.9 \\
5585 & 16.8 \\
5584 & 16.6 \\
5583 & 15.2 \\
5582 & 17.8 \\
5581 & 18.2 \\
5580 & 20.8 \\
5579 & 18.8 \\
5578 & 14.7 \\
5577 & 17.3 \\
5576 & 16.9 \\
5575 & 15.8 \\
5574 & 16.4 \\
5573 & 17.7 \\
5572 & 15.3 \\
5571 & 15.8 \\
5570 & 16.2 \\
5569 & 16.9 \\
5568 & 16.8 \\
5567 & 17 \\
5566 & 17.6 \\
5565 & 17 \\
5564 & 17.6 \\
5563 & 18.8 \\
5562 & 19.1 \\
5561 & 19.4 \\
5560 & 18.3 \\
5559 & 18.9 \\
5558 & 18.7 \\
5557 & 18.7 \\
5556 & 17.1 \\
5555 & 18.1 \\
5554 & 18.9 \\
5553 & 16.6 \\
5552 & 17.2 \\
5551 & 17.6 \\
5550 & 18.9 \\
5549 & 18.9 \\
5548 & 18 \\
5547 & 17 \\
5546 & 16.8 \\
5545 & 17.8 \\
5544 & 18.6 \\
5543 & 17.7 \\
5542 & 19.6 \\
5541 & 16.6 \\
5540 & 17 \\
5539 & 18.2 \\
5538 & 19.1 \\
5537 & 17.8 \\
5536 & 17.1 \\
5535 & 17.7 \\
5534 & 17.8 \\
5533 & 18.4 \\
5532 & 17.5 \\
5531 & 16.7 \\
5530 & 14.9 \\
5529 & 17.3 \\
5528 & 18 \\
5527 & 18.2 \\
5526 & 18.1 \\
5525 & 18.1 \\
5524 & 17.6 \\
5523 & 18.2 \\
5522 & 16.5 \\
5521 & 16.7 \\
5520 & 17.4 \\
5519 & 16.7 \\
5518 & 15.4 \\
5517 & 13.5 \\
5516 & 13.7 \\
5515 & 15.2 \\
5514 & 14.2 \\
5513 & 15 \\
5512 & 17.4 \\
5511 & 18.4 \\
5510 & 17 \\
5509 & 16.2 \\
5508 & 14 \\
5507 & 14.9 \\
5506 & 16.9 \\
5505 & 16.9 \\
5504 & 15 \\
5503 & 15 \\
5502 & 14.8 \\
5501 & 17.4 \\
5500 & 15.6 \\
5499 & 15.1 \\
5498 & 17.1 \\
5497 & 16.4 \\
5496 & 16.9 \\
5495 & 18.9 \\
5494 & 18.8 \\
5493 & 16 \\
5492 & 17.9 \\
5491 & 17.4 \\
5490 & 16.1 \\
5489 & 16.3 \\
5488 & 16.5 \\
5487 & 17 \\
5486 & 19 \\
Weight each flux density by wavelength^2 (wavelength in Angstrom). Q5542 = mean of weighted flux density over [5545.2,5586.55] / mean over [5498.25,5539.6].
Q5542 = 1.1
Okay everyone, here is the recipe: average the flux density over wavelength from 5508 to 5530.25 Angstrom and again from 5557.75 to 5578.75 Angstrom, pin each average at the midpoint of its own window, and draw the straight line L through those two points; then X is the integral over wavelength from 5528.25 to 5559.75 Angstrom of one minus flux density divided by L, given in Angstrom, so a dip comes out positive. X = -1.7 Angstrom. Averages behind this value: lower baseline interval 16.5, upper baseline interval 17.2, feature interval 17.8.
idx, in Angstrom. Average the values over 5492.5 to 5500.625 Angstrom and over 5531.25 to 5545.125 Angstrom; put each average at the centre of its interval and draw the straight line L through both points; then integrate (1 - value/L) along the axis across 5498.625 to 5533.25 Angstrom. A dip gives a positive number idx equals 2.0 Angstrom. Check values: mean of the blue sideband 16.9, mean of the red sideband 17.9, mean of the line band 16.3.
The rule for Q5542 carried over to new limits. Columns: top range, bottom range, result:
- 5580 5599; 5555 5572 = 0.94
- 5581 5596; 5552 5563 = 0.89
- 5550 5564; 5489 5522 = 1.15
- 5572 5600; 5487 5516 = 1.05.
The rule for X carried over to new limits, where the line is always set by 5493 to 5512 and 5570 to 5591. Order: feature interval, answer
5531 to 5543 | -0.98 Angstrom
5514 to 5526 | 0.14 Angstrom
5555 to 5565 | -1.14 Angstrom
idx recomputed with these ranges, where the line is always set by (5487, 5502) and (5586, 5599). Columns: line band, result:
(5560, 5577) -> -0.92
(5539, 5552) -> -1.11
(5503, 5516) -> 0.71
